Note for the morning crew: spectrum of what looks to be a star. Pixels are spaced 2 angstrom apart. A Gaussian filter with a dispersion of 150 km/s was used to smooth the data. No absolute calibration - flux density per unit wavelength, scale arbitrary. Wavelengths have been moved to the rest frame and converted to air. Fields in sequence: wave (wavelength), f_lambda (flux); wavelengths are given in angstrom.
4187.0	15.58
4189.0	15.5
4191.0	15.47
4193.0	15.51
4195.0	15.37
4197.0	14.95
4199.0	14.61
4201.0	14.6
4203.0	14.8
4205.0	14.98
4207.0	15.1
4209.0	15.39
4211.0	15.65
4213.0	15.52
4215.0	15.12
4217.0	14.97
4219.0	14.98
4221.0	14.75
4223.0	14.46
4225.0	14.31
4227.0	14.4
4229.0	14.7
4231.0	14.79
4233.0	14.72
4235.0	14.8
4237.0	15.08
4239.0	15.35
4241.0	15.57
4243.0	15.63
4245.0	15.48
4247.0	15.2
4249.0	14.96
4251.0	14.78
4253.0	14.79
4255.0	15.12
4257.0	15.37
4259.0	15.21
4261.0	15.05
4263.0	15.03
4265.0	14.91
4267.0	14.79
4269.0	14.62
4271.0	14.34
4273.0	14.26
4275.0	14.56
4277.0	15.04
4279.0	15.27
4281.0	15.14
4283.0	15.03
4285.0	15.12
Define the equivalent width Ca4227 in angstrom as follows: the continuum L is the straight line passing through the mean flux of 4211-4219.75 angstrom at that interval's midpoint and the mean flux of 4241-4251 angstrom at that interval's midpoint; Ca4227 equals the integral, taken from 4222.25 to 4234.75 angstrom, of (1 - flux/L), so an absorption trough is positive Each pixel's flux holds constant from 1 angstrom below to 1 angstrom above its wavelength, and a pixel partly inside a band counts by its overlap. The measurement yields 0.54 angstrom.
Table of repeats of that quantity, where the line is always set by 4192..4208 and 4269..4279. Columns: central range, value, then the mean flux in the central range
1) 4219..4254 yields -0.3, 14.9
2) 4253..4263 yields -0.3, 15.1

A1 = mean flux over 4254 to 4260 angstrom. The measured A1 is 15.2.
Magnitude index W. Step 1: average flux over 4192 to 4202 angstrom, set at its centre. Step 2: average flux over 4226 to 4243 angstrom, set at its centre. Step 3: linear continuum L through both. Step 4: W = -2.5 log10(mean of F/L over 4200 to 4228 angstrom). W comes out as 0.00 mag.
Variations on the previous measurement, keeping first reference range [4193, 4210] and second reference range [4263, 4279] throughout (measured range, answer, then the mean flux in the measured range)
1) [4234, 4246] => -0.03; 15.3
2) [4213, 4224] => 0.00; 14.9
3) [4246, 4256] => -0.01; 15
